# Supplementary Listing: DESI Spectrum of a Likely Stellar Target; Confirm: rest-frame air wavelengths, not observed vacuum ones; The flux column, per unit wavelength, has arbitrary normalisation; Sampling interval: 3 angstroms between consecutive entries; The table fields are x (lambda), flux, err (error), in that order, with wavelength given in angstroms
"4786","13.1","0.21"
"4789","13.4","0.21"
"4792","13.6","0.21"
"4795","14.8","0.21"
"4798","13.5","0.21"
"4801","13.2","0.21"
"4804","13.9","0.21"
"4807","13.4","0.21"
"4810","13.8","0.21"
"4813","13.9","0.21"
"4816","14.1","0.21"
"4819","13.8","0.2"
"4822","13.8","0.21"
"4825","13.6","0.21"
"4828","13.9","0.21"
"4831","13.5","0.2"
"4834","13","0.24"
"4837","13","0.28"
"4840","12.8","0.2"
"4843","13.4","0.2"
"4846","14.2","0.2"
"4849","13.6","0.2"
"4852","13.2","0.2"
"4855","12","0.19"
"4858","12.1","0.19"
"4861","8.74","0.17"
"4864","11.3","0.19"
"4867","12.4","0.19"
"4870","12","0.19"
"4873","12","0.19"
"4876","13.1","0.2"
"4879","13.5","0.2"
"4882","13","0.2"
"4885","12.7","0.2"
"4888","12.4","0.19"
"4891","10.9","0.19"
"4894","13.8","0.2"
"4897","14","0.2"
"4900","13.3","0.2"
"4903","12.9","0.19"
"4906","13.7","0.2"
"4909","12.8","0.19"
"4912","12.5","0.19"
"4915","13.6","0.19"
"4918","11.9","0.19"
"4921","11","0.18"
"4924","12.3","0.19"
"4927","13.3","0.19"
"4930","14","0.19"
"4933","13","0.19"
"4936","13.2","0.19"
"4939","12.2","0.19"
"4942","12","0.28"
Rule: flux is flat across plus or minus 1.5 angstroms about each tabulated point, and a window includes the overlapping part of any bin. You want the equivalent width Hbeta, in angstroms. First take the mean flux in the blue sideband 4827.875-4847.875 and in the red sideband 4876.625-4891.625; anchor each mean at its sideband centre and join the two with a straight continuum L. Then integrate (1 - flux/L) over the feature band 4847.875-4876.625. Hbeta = 2.2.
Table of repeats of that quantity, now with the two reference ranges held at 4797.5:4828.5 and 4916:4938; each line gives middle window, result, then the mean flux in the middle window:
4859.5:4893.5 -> 2.8 angstroms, 12.1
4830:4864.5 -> 2.1 angstroms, 12.6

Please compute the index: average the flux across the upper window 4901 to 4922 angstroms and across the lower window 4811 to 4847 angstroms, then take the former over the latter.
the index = 0.93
